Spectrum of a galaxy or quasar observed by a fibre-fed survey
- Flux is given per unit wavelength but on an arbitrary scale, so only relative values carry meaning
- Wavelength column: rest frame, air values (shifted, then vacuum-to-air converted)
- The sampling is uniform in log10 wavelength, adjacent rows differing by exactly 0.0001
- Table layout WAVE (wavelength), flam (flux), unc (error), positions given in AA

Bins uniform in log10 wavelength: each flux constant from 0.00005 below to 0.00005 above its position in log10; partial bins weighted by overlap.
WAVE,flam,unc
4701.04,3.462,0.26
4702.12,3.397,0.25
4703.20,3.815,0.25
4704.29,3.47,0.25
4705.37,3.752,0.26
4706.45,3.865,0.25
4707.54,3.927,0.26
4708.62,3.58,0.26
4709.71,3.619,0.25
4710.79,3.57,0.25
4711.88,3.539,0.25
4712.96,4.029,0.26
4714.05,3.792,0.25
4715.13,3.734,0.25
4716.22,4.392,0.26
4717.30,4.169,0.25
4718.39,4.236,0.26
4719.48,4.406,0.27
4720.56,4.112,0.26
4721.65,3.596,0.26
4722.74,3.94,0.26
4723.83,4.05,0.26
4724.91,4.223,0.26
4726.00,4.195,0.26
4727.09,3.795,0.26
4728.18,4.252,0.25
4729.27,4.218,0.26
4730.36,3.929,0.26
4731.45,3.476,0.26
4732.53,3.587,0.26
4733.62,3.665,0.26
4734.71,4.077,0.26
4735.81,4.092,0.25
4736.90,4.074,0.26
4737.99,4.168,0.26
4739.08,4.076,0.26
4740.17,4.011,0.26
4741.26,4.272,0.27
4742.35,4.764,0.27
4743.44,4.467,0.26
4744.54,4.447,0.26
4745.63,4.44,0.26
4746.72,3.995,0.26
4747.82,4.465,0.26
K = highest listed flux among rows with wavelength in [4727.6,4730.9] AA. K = 4.252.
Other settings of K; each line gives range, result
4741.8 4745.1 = 4.764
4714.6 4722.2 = 4.406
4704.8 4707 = 3.865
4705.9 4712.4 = 3.927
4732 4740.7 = 4.168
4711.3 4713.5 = 4.029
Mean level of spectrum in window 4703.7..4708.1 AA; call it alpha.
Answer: 3.75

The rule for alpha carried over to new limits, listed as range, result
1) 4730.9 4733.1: 3.55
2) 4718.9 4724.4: 4.03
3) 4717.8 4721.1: 4.25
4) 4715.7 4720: 4.3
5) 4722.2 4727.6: 4.04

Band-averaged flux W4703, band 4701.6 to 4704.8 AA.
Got 3.56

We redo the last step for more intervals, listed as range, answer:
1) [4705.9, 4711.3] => 3.71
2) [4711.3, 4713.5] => 3.78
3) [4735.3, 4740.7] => 4.09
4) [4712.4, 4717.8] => 4.03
